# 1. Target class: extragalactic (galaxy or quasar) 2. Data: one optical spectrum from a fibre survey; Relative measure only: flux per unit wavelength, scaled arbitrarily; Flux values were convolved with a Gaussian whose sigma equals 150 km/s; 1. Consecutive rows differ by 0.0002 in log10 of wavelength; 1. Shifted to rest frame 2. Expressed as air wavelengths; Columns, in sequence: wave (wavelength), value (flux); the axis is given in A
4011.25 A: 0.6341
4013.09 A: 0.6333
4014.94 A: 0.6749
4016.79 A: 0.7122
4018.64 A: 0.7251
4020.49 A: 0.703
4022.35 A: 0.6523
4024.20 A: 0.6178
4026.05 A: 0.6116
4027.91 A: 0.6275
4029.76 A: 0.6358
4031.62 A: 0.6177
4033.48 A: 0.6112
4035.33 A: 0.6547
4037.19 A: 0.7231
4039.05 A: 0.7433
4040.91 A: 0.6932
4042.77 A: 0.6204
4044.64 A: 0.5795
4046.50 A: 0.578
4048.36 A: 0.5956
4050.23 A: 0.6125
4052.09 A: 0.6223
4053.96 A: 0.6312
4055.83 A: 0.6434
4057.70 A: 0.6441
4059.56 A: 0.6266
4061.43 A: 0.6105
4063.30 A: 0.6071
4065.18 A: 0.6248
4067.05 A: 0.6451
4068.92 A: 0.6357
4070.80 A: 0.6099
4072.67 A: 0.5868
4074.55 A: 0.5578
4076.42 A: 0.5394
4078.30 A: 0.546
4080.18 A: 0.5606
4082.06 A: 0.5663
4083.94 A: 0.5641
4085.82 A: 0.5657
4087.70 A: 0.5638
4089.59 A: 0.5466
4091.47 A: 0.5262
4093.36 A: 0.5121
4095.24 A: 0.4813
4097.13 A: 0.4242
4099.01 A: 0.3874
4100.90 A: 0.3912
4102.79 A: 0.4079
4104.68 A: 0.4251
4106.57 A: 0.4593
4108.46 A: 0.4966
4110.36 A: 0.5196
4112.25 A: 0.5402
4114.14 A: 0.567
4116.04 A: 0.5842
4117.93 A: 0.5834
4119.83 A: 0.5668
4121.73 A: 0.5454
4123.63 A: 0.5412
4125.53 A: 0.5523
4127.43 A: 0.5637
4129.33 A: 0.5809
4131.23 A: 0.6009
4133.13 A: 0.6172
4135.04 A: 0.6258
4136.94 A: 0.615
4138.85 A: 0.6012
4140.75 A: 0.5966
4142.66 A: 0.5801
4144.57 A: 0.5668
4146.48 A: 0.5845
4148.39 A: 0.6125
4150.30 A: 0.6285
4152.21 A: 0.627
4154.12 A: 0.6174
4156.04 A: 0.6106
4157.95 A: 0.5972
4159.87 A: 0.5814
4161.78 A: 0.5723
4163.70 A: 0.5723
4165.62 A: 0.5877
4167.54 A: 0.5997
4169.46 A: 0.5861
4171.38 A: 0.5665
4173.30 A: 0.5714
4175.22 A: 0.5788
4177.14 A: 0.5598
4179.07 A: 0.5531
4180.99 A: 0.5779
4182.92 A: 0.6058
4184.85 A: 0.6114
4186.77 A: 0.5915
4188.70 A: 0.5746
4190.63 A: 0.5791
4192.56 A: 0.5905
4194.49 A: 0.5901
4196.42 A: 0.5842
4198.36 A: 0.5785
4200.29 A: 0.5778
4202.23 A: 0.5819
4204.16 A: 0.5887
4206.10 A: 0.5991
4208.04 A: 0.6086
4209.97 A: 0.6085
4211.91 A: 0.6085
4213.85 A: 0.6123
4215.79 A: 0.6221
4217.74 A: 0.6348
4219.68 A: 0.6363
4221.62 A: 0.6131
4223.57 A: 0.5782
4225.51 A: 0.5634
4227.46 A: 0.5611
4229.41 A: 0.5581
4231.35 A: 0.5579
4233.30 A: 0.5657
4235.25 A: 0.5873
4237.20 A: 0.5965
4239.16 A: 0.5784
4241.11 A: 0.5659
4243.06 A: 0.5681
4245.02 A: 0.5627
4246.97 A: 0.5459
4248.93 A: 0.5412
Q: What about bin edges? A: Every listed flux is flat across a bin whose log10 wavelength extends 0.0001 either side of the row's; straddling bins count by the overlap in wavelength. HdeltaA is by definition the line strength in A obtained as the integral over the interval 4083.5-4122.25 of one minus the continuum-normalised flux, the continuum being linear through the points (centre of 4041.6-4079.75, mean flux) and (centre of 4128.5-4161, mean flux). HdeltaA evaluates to 6.27 A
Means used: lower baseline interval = 0.606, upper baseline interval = 0.603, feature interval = 0.506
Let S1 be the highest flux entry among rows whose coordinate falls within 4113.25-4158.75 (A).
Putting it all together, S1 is 0.6285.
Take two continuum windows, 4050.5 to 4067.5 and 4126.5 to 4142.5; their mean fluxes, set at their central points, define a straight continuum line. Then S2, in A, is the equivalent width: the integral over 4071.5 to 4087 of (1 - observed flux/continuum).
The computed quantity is 1.5 A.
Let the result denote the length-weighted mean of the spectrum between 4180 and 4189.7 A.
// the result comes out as 0.592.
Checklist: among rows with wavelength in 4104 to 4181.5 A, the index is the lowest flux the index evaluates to 0.4251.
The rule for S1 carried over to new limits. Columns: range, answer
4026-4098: 0.7433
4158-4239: 0.6363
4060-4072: 0.6451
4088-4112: 0.5466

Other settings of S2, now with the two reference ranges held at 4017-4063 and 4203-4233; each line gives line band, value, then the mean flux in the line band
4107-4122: 1.8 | 0.547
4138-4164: 0.7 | 0.597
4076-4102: 4.9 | 0.511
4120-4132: 1.1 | 0.564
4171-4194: 0.9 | 0.581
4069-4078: 0.8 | 0.577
